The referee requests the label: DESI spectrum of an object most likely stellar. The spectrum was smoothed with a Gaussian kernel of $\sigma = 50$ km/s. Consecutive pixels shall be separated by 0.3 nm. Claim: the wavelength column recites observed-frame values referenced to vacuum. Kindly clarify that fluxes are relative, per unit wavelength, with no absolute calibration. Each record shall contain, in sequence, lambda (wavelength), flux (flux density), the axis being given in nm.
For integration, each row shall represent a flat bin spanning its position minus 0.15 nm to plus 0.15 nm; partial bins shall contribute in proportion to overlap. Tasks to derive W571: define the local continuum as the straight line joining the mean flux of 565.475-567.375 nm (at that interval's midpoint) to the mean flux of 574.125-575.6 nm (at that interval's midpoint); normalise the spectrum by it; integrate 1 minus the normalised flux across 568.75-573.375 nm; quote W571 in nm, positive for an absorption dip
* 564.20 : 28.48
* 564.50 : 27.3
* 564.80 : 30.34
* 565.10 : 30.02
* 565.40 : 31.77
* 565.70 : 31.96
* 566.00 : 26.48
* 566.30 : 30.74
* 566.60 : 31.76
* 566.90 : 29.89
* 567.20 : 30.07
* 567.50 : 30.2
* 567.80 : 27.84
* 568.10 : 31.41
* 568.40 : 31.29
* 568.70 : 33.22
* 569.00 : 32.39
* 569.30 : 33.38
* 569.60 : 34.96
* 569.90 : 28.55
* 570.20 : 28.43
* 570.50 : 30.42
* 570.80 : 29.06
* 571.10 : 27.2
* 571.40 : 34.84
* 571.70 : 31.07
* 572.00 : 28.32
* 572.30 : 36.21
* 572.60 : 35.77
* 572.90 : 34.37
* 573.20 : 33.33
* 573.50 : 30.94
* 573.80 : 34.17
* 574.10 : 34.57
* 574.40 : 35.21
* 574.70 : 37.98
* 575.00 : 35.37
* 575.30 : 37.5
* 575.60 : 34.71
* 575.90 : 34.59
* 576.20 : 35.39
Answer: 0.217 nm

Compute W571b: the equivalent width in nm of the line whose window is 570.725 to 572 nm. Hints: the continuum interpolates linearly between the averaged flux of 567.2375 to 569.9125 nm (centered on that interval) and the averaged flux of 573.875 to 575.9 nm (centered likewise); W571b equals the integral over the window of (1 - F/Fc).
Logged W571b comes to 0.12 nm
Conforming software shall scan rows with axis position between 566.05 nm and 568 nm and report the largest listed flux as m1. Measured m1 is 31.76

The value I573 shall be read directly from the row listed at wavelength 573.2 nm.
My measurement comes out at 33.33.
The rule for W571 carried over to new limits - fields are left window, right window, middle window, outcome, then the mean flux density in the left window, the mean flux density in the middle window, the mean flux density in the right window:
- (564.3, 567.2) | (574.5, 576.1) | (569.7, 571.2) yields 0.18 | 30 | 29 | 36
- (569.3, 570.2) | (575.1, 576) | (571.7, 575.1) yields 0.01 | 31.5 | 34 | 35.6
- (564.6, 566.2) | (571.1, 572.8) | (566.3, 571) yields 0.08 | 30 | 30.8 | 32.7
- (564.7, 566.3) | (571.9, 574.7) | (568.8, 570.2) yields 0.01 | 30.2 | 31.9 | 34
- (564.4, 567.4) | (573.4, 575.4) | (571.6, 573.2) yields 0.03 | 30.1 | 33.2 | 35.2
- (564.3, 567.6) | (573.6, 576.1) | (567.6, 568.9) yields 0.02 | 30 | 31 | 35.4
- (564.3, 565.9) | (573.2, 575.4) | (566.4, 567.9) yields 0.05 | 30.1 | 30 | 34.9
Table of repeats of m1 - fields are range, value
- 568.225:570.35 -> 34.96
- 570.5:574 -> 36.21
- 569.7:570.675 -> 30.42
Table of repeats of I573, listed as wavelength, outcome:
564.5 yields 27.3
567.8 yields 27.84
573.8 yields 34.17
